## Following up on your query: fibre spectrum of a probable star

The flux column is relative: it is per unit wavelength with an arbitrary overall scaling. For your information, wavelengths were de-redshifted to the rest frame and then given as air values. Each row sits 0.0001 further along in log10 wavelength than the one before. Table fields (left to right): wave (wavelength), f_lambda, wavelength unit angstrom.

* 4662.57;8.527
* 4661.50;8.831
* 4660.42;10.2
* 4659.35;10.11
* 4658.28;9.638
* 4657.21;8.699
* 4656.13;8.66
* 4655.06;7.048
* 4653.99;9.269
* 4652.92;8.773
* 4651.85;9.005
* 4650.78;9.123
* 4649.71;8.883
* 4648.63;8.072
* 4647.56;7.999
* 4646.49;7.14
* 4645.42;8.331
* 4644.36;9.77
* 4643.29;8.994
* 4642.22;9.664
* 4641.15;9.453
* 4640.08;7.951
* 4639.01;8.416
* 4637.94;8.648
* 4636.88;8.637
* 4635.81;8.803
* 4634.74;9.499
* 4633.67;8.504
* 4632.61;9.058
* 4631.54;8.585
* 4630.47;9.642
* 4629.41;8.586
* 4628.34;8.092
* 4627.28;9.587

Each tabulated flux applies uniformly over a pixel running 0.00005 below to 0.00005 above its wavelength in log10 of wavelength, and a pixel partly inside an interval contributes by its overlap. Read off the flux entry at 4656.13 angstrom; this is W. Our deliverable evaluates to 8.66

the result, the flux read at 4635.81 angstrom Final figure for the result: 8.803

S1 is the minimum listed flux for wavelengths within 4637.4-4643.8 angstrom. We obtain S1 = 7.951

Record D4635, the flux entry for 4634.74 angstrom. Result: 9.499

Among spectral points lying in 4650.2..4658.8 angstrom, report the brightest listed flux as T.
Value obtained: 9.638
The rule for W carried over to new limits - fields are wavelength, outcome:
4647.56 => 7.999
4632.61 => 9.058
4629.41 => 8.586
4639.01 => 8.416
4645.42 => 8.331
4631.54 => 8.585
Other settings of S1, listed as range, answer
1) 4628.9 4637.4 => 8.504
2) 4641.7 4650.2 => 7.14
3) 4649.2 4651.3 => 8.883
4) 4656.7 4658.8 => 8.699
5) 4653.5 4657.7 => 7.048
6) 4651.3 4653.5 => 8.773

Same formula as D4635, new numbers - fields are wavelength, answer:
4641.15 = 9.453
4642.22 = 9.664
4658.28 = 9.638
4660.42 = 10.2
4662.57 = 8.527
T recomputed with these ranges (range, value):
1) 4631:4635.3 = 9.499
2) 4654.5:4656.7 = 8.66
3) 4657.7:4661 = 10.2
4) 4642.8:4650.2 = 9.77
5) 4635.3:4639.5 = 8.803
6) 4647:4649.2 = 8.072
